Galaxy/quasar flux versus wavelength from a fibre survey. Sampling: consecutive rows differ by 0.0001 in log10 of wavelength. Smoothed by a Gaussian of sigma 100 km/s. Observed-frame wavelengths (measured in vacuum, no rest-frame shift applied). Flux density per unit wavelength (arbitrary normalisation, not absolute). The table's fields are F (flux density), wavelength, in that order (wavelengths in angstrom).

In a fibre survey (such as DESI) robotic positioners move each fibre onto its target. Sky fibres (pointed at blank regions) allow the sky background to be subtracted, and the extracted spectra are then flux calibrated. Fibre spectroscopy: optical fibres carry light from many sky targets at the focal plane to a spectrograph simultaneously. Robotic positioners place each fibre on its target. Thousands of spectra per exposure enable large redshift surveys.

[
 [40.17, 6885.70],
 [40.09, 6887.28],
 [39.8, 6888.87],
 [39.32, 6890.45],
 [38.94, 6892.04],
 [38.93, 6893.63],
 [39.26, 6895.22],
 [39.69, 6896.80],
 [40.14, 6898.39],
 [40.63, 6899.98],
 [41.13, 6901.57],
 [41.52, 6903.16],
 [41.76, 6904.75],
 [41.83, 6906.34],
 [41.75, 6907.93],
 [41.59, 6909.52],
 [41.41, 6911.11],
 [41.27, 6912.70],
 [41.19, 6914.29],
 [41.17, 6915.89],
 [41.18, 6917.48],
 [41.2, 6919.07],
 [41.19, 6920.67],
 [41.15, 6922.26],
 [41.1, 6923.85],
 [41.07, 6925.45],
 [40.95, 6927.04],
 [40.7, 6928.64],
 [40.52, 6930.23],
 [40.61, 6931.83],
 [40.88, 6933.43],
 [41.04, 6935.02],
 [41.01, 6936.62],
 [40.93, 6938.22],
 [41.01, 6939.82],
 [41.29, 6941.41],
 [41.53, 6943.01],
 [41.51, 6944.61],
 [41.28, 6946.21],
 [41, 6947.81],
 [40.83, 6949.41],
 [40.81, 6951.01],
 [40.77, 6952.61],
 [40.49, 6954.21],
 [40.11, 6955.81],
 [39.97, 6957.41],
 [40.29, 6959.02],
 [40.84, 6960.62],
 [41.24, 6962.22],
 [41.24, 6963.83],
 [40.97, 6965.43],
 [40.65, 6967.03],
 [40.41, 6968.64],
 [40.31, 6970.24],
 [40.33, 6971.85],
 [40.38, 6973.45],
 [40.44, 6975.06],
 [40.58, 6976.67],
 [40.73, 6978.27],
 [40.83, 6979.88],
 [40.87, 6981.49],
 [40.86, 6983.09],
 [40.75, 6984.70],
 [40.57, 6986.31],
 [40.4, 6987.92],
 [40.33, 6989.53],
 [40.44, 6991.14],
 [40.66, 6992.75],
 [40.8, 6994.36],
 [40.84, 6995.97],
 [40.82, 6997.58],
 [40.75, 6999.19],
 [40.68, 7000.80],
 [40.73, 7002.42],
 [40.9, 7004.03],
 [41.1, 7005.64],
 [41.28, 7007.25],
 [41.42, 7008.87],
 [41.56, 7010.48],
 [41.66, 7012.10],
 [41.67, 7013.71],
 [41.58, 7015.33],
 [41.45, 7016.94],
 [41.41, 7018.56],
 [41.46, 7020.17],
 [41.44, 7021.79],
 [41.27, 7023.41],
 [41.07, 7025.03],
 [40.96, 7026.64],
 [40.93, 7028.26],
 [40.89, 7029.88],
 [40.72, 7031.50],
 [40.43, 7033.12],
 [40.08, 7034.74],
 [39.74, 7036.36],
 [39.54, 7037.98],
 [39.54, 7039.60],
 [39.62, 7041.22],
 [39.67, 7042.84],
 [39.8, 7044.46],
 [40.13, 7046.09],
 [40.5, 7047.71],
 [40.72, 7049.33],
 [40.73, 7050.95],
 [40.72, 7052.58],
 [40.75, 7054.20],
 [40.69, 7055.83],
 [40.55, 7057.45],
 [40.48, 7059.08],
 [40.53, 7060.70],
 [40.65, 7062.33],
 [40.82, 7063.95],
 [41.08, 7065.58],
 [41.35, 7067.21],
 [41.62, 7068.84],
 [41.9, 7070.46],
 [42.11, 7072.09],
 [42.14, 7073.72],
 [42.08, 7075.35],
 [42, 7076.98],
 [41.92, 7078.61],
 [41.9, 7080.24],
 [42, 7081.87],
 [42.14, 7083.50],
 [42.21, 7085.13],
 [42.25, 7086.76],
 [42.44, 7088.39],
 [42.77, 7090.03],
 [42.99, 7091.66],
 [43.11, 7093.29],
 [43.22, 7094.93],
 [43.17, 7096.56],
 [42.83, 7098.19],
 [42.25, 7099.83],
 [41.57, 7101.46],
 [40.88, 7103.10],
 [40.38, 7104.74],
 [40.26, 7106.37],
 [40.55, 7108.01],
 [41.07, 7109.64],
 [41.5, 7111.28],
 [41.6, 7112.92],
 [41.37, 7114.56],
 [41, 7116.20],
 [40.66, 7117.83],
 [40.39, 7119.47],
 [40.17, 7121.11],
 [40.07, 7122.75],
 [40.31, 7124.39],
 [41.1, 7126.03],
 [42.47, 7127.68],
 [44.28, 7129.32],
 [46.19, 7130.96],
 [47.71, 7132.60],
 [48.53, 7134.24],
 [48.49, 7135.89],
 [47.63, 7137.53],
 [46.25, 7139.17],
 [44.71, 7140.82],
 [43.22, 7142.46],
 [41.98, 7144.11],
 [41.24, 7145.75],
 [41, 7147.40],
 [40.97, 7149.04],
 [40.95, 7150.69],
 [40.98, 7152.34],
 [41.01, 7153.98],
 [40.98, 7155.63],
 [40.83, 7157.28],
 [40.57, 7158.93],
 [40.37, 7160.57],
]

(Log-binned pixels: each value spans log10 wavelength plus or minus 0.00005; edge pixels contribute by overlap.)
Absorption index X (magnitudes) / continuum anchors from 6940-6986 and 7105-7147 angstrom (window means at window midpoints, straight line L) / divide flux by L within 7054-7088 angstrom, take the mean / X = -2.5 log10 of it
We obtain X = 0.017 mag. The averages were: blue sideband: 40.8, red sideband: 42.9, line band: 41.5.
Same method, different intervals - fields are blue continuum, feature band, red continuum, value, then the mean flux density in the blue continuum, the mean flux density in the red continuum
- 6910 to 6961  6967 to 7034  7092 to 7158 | 0.02 mag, 41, 42.4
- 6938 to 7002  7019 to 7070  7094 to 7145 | 0.03 mag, 40.7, 42.8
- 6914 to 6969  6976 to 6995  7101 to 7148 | 0.02 mag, 40.9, 42.7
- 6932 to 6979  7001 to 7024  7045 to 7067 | -0.02 mag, 40.8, 40.6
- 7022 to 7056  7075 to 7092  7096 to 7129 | -0.03 mag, 40.4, 41.2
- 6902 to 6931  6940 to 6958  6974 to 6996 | 0.00 mag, 41.3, 40.6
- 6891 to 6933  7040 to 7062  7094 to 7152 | 0.04 mag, 40.8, 42.6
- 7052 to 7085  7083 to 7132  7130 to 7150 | 0.04 mag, 41.4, 44.8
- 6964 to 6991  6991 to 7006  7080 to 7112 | 0.00 mag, 40.6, 42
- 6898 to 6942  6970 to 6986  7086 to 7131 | 0.02 mag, 41.1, 41.7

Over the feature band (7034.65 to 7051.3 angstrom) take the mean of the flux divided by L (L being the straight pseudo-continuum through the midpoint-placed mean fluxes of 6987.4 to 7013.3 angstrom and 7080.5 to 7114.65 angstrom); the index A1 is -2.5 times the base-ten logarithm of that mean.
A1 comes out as 0.04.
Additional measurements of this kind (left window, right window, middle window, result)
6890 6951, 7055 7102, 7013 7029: 0.01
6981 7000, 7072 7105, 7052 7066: 0.03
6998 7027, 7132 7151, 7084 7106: 0.03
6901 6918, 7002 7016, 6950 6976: 0.02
